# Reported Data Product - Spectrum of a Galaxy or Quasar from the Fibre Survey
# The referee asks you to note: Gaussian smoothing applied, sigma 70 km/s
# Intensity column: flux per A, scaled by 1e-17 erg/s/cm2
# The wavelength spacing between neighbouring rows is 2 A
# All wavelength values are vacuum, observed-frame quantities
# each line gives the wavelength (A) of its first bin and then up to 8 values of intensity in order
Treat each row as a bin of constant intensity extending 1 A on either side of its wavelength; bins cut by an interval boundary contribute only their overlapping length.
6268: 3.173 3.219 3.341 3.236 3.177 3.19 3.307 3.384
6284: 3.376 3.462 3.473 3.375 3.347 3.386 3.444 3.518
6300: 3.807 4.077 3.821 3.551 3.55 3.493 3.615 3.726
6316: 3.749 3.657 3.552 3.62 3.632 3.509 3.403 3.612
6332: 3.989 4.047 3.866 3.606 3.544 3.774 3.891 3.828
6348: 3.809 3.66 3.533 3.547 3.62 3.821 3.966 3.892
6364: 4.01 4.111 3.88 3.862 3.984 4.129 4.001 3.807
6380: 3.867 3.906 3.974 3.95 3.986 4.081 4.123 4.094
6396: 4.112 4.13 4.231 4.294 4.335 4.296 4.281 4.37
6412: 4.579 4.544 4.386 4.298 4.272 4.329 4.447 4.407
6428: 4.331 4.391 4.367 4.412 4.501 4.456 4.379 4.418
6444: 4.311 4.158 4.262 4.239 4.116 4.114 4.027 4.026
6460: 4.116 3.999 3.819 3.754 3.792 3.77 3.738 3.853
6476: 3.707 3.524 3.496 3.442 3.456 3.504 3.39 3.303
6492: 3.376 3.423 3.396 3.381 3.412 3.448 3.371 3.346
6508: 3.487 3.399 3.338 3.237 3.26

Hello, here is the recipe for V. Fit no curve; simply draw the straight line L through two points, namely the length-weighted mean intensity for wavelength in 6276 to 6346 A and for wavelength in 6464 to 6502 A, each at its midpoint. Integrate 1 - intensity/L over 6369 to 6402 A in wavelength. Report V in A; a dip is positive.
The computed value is -4.15 A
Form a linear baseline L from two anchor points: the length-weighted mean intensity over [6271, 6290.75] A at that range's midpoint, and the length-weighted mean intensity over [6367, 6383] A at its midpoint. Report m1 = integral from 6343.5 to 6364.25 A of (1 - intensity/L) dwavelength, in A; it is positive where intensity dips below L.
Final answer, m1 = 0.1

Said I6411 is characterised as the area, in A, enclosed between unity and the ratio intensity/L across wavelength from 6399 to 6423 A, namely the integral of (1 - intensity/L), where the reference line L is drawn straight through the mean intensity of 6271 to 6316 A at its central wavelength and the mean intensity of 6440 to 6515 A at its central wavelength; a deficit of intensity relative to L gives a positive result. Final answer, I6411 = -4.8 A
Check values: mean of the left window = 3.49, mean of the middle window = 4.35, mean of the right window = 3.71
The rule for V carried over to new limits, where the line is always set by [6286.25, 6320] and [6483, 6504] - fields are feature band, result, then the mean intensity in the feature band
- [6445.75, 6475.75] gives -4.7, 3.97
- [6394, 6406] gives -2.5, 4.22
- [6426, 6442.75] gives -4.5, 4.41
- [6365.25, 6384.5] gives -2.3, 3.95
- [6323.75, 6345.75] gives -1.0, 3.72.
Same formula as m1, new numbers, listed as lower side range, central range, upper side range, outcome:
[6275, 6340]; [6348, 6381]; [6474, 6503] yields -3.0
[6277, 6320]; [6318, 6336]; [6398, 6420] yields 0.3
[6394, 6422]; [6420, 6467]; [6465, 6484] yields -3.2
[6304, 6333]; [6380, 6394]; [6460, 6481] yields -1.2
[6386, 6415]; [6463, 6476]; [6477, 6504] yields -0.6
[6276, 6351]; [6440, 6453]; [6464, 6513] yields -2.7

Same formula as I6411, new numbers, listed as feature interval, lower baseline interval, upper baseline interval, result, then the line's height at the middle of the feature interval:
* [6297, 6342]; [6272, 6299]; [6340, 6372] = -1.3 A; 3.58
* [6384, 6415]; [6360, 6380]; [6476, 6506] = -3.2 A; 3.83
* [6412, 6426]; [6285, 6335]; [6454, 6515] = -3.1 A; 3.6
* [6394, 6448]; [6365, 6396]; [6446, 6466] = -4.2 A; 4.03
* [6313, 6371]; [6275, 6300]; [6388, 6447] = 0.4 A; 3.78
